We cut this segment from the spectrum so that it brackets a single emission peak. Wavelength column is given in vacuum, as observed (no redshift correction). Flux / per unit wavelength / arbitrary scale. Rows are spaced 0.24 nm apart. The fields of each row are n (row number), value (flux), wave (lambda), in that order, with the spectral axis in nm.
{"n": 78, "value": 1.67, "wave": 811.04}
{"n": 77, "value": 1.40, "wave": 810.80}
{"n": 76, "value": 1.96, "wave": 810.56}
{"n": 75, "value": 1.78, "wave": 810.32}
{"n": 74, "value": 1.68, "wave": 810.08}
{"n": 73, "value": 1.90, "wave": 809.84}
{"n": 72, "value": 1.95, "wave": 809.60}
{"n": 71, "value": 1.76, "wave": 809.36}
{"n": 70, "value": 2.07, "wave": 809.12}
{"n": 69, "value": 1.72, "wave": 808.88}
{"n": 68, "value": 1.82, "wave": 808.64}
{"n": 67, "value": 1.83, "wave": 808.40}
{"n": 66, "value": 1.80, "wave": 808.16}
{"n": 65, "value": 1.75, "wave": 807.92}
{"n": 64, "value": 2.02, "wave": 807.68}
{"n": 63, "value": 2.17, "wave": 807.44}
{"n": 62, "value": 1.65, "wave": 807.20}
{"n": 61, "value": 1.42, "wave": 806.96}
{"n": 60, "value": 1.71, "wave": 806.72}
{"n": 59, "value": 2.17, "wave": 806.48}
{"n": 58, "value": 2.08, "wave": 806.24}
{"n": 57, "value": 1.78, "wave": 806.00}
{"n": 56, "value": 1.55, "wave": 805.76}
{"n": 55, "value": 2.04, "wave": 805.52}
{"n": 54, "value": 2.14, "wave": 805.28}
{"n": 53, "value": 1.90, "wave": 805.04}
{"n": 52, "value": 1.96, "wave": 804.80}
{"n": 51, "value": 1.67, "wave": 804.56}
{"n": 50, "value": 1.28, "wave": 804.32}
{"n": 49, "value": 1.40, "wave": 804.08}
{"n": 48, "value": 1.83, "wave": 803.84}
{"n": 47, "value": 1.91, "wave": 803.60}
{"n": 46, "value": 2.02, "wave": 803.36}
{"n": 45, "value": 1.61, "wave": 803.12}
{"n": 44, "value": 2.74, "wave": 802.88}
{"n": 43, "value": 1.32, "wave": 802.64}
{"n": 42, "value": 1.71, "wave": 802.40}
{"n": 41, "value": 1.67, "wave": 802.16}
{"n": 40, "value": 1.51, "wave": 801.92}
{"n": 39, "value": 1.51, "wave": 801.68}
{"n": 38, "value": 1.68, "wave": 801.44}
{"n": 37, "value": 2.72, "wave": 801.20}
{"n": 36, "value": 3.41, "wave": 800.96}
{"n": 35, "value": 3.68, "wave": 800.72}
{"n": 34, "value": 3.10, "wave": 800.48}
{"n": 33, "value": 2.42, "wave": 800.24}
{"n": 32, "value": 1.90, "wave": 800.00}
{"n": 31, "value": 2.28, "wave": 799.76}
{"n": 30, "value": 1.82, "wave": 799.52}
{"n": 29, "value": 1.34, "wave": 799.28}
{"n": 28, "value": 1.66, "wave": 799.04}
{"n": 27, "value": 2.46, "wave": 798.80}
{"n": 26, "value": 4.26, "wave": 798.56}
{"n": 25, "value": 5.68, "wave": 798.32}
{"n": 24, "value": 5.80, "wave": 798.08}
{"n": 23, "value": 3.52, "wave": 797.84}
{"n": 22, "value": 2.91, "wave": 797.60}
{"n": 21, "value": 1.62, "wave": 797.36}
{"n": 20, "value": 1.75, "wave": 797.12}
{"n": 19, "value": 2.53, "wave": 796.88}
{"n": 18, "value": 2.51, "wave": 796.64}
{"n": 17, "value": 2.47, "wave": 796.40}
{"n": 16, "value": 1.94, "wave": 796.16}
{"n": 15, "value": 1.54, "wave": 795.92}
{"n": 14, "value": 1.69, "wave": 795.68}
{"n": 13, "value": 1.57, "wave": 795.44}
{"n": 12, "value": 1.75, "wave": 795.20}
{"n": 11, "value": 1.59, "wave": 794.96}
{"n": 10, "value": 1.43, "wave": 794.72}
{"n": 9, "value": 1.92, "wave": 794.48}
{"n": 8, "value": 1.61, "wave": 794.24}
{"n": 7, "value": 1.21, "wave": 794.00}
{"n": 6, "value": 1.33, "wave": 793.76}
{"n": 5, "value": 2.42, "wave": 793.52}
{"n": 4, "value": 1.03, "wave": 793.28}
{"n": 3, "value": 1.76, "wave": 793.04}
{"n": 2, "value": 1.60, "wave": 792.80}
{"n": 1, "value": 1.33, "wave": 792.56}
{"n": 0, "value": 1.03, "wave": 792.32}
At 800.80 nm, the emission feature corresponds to [N II]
